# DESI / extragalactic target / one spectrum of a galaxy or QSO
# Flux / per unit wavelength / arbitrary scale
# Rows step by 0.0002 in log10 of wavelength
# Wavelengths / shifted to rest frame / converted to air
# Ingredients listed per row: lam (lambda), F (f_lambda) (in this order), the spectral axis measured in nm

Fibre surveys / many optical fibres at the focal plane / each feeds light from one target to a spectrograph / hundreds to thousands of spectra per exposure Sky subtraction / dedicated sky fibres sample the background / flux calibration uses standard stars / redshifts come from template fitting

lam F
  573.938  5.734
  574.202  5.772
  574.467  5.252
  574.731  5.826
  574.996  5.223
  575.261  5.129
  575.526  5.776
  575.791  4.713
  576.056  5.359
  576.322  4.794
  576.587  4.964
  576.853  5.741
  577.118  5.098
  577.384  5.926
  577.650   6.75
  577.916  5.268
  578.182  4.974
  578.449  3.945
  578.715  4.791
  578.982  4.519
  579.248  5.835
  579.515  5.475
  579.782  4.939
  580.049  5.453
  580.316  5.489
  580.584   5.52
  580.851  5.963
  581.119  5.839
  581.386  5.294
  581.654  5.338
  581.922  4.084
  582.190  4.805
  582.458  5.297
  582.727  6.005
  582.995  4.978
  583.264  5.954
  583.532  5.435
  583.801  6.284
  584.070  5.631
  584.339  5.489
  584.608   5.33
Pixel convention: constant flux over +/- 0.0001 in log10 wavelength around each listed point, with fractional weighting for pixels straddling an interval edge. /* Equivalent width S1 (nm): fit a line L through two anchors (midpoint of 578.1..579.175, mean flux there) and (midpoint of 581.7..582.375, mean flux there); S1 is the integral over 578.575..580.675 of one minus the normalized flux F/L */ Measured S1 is -0.29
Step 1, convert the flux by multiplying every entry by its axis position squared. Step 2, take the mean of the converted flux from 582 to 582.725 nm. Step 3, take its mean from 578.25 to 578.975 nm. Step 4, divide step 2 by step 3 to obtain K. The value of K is 1.2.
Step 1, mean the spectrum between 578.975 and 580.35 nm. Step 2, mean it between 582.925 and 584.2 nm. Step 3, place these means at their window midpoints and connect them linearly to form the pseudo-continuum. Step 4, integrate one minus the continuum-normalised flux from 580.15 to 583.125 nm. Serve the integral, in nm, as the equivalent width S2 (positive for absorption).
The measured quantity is 0.10 nm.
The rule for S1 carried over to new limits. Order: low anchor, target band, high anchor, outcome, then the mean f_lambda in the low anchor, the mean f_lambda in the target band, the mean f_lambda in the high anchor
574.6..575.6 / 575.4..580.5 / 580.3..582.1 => 0.14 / 5.47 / 5.25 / 5.34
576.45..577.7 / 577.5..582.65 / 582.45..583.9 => 0.36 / 5.63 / 5.25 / 5.67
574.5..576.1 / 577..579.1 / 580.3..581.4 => 0.13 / 5.33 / 5.16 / 5.67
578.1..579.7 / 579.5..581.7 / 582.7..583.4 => -0.12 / 4.92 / 5.48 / 5.59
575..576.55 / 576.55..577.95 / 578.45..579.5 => -0.18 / 5.15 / 5.7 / 4.96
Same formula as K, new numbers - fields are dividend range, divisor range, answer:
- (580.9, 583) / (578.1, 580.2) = 1.06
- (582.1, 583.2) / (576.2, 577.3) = 1.05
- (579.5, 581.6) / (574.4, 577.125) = 1.06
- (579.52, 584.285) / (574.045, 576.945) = 1.04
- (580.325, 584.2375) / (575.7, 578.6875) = 1.06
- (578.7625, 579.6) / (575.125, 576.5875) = 1.03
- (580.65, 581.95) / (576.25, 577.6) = 1.01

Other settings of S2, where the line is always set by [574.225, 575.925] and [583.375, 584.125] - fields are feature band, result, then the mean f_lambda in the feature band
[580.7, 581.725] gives 0.009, 5.63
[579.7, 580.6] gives 0.043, 5.35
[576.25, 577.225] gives 0.047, 5.18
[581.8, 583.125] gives 0.161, 5.04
